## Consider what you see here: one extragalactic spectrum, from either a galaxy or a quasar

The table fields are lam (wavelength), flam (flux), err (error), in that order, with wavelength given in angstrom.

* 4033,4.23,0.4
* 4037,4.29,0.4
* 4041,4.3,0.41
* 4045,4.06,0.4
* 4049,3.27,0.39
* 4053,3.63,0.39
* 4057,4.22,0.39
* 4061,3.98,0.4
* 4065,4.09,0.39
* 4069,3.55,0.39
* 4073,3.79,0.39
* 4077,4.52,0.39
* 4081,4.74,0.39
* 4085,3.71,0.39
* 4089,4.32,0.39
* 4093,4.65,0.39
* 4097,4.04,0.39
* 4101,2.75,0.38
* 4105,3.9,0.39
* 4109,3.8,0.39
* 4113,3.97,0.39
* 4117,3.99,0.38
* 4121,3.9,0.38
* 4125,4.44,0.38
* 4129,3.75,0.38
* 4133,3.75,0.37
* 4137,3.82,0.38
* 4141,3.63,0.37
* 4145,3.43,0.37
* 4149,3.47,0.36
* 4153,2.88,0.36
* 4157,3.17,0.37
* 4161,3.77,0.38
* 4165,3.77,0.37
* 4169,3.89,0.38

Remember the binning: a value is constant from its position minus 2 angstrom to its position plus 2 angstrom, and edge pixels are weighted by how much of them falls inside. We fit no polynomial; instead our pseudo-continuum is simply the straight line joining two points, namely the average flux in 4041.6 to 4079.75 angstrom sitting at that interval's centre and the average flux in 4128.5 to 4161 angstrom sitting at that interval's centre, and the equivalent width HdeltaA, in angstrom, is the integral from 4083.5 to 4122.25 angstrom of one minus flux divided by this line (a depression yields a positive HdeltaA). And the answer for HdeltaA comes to -2.0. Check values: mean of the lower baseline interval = 3.93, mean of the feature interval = 3.91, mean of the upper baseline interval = 3.49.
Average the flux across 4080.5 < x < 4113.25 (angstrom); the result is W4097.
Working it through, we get 3.95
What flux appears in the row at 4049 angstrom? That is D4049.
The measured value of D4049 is 3.27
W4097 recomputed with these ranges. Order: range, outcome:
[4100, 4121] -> 3.75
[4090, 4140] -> 3.9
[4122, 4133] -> 4.01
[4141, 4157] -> 3.29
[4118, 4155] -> 3.68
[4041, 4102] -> 3.99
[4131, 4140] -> 3.77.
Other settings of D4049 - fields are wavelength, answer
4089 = 4.32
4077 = 4.52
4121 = 3.9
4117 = 3.99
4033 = 4.23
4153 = 2.88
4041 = 4.3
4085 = 3.71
